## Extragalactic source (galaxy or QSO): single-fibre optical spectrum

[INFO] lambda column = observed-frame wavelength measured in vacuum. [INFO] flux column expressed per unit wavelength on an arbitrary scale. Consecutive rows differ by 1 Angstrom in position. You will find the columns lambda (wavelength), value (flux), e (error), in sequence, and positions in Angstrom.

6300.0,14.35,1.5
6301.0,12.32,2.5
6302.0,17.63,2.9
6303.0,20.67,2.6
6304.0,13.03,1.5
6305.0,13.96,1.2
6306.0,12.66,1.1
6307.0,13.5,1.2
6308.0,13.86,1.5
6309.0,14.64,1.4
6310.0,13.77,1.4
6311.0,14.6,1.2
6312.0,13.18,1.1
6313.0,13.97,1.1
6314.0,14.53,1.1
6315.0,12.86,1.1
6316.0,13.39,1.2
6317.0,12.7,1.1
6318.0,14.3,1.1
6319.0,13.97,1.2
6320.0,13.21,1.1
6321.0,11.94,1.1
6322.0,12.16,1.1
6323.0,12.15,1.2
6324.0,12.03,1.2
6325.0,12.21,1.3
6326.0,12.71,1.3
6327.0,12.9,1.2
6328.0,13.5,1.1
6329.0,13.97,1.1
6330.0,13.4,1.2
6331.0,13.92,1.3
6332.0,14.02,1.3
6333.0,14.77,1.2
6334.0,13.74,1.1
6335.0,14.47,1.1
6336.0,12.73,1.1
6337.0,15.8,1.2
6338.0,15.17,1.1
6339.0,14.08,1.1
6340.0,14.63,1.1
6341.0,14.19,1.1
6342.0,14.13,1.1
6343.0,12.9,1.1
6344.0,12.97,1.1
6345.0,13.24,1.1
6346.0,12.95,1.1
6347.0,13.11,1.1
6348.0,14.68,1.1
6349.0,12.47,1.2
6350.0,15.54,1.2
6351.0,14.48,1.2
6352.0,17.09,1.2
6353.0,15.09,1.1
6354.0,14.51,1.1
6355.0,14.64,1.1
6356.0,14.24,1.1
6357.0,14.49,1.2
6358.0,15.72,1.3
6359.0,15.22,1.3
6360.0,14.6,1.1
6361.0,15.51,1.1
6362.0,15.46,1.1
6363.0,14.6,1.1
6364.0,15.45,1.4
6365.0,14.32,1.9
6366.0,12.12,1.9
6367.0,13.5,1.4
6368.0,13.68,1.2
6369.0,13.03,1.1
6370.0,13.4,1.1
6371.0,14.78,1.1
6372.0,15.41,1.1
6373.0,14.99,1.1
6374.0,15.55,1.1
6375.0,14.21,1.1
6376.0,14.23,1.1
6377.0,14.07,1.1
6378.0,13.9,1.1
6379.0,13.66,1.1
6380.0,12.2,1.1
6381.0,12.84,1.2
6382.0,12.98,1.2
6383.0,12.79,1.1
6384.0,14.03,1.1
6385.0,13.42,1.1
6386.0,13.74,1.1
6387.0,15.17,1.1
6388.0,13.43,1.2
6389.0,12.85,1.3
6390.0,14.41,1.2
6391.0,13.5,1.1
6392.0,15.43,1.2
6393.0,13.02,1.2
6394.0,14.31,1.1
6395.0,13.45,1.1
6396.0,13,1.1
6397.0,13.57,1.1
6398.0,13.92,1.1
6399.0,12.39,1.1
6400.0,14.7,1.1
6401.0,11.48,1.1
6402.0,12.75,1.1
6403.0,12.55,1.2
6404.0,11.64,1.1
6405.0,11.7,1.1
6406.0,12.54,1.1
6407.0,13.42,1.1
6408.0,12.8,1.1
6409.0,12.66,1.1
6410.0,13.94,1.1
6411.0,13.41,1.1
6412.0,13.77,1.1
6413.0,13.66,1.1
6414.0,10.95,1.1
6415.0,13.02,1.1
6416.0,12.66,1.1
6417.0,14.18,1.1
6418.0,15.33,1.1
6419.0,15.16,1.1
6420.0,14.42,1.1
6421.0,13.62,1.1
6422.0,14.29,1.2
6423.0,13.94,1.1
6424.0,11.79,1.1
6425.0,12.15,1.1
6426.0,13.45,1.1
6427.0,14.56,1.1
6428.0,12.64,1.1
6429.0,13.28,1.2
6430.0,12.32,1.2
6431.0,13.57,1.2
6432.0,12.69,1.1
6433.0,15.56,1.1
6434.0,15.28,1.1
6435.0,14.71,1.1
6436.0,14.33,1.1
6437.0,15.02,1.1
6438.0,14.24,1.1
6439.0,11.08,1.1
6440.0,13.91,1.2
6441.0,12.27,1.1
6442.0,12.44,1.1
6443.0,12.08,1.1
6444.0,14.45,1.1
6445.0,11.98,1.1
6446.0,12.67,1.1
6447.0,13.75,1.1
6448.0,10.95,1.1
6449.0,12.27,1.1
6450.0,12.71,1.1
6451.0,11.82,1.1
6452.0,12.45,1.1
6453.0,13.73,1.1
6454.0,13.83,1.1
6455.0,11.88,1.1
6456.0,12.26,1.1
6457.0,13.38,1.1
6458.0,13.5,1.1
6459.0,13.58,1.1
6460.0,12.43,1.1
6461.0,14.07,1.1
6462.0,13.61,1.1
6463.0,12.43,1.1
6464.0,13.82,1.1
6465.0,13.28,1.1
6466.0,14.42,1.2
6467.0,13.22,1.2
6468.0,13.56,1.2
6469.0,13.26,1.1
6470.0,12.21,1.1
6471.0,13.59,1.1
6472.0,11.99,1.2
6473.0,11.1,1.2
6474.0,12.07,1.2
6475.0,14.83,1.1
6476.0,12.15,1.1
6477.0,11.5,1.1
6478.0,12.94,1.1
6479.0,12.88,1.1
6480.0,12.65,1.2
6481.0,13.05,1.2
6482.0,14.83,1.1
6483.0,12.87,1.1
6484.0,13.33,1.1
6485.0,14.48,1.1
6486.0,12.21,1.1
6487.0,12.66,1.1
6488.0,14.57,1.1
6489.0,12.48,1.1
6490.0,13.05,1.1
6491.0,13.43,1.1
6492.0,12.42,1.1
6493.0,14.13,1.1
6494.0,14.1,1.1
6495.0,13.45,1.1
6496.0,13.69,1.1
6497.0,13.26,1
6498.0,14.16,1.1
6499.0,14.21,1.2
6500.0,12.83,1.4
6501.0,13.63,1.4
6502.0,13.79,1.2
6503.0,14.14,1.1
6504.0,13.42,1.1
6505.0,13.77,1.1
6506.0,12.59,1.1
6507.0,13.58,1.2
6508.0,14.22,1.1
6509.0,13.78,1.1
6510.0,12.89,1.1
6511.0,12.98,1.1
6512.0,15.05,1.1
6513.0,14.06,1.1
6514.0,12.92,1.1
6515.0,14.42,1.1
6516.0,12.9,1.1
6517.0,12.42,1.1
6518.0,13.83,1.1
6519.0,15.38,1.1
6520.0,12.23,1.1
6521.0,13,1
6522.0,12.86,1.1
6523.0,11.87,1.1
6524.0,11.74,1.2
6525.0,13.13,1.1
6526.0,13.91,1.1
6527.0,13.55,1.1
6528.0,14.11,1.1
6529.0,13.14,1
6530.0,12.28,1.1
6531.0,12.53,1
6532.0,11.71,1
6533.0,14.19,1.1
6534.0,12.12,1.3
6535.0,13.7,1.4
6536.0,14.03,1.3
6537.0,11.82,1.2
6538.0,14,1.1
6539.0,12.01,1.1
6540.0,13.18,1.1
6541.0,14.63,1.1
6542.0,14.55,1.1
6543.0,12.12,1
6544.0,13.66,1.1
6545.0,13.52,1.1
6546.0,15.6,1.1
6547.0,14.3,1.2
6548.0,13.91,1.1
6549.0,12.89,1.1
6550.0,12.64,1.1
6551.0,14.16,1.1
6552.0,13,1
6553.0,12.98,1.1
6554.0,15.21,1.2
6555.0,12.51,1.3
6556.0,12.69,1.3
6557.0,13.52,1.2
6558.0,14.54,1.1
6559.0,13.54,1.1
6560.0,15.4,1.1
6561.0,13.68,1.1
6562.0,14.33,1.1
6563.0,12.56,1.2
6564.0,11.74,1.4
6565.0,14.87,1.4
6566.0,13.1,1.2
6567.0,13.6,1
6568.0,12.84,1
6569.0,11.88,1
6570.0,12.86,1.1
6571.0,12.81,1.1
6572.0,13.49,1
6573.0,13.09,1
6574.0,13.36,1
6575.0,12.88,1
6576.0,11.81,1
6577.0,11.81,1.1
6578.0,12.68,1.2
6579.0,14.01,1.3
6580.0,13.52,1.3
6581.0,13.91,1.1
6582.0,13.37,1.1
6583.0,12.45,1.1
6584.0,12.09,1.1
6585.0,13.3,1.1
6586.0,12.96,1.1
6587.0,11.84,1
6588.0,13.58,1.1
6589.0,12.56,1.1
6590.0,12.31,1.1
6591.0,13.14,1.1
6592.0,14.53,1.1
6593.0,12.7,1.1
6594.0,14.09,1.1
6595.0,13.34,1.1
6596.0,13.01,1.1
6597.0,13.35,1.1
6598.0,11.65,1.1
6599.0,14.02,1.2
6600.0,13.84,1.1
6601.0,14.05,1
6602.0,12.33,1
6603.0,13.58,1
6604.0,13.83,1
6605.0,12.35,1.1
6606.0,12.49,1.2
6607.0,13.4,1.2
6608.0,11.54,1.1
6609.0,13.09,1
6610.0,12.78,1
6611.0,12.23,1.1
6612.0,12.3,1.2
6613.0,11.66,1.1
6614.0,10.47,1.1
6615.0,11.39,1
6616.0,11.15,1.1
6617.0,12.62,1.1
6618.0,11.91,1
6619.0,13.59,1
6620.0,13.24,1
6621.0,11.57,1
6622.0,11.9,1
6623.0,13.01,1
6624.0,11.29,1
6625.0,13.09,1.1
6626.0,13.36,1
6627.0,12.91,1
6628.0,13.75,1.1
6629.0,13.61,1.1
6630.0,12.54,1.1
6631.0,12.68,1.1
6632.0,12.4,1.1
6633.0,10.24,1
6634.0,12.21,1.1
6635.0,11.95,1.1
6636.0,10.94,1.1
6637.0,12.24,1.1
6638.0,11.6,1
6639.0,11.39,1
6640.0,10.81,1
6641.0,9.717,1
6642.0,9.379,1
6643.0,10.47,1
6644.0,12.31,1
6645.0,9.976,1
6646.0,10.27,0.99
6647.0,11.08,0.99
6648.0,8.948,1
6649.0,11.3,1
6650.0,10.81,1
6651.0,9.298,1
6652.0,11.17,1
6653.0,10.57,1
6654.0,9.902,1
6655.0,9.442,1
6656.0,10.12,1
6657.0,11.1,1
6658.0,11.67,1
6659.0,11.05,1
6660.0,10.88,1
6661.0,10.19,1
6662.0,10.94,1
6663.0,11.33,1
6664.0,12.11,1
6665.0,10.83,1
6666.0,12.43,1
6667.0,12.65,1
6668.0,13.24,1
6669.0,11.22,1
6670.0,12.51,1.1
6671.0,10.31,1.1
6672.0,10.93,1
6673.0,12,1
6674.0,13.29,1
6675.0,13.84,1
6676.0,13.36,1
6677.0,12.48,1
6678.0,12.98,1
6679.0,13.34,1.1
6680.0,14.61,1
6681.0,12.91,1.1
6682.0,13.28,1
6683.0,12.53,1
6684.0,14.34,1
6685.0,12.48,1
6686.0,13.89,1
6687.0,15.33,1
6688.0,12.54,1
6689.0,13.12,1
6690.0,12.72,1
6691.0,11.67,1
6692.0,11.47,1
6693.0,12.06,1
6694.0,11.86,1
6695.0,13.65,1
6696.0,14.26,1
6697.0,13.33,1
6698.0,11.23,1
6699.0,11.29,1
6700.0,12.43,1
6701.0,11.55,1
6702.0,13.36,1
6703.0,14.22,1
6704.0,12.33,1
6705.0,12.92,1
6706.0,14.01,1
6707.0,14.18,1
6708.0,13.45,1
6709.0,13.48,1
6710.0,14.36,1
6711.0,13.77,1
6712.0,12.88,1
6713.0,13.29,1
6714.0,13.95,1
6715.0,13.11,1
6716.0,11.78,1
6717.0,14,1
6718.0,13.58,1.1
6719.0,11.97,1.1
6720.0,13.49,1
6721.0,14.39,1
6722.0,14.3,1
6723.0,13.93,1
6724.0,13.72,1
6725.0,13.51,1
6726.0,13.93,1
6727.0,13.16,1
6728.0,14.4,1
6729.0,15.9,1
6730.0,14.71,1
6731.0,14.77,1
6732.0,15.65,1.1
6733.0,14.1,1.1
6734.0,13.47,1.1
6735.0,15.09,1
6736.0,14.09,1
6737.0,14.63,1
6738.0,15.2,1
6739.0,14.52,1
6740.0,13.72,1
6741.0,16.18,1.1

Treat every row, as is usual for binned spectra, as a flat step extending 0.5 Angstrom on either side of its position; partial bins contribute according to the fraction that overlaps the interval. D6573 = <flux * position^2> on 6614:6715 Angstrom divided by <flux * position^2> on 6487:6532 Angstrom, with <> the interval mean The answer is 0.95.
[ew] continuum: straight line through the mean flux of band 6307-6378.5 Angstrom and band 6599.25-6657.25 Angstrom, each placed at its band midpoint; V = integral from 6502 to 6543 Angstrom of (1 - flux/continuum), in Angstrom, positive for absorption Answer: -2.28 Angstrom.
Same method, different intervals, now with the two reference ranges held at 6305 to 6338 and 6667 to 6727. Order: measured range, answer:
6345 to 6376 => -2.3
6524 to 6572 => -0.5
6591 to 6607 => -0.1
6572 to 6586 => 0.2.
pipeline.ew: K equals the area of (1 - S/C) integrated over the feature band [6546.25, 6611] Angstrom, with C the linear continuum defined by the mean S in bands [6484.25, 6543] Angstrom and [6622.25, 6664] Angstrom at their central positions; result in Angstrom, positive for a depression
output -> -4.59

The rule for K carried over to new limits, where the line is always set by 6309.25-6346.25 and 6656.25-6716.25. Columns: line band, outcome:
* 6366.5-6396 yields -0.94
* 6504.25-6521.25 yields -0.59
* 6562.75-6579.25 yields 0.05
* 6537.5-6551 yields -0.66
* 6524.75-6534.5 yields -0.02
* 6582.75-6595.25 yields -0.11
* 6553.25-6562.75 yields -0.67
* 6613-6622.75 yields 0.62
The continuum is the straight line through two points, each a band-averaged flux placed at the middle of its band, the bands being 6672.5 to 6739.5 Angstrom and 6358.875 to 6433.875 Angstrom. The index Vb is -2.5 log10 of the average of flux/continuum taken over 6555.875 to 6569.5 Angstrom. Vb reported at 0.01 mag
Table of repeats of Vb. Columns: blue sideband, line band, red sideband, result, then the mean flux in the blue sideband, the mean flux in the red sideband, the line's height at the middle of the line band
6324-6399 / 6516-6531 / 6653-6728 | 0.02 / 14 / 12.7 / 13.3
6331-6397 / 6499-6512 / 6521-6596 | -0.01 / 14.1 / 13.2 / 13.5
